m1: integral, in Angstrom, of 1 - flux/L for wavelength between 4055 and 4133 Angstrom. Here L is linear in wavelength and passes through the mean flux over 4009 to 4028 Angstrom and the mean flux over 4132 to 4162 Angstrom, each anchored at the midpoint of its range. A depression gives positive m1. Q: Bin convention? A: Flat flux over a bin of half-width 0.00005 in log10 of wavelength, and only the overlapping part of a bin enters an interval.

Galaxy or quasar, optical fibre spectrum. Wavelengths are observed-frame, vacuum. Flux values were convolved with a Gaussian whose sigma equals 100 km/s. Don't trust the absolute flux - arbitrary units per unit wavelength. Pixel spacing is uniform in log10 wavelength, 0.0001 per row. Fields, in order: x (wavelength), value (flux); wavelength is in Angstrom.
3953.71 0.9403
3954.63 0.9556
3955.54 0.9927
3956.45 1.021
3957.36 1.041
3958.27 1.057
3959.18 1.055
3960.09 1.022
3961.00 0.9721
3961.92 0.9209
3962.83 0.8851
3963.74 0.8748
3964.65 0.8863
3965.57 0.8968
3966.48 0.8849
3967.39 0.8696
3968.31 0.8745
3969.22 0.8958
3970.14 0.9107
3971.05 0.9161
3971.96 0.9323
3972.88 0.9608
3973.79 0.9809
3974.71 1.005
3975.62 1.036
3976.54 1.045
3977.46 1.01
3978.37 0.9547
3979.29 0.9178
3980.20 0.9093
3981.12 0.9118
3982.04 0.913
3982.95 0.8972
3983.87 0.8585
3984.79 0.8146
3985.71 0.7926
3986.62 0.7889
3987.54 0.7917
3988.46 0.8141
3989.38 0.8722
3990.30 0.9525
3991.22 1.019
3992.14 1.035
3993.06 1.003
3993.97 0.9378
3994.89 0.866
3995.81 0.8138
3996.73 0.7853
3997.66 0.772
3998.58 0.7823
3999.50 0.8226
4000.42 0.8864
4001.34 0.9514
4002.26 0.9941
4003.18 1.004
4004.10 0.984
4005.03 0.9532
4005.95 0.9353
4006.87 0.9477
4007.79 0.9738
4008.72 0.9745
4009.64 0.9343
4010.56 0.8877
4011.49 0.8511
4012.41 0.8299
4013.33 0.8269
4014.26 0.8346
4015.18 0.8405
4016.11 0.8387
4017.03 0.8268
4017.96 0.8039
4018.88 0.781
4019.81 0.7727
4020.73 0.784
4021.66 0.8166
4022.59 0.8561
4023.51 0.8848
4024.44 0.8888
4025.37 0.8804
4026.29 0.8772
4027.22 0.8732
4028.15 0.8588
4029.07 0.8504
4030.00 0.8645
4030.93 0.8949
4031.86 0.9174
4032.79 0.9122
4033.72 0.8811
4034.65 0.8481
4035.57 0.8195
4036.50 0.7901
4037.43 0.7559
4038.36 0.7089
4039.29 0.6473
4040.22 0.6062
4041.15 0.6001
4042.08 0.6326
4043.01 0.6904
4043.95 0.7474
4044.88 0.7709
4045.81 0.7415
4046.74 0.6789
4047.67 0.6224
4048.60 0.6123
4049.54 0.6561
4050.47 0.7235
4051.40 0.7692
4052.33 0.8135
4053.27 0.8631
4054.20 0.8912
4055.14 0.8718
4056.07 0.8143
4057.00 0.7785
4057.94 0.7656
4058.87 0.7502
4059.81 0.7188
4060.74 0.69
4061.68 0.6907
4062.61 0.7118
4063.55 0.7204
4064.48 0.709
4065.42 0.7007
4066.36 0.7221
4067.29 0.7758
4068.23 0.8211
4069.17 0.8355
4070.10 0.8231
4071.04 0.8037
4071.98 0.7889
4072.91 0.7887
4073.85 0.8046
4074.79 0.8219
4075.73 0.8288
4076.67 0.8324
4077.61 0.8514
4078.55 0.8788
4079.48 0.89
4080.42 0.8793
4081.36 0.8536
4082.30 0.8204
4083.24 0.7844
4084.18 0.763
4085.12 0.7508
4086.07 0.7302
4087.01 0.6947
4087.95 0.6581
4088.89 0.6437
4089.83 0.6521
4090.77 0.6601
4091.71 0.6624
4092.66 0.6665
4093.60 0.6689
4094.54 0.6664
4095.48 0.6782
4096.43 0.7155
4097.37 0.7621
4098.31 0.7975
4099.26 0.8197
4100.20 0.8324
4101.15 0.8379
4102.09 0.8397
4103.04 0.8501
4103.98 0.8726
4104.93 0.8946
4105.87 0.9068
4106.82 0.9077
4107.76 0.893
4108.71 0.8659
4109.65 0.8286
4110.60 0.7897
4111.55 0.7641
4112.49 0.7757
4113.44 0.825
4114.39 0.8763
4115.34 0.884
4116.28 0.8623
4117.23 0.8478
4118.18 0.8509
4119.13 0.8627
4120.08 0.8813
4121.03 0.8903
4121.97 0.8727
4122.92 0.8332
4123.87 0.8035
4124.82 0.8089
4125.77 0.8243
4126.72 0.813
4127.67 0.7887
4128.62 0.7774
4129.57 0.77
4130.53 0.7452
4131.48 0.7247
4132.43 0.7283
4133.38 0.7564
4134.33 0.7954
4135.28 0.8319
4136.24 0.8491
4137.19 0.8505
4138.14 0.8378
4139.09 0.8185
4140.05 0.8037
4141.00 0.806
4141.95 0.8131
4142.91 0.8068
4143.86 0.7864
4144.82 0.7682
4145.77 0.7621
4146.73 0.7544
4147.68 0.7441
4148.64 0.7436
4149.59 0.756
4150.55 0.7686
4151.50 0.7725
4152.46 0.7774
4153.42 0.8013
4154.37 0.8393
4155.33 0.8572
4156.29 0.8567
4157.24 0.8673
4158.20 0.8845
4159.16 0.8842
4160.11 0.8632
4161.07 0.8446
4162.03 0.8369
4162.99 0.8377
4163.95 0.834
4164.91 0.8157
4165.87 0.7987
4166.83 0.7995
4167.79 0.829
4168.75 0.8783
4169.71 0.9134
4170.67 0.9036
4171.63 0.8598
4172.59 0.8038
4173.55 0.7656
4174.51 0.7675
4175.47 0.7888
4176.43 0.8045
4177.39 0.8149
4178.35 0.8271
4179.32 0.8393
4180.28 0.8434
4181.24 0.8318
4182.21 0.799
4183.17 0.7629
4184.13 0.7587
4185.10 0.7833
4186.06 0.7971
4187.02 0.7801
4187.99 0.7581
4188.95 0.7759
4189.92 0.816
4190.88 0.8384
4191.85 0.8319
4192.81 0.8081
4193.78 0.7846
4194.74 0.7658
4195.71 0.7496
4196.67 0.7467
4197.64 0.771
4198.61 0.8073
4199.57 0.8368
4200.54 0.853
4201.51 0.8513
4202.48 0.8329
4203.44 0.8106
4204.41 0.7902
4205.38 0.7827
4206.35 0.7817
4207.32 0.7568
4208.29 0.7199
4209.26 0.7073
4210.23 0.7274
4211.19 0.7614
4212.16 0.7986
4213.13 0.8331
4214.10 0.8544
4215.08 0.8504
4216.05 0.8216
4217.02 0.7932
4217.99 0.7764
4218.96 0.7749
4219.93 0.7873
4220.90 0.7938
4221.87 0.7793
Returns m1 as 3.1 Angstrom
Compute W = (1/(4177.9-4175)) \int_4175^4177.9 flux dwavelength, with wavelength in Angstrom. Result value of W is 0.805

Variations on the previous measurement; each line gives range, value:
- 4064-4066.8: 0.71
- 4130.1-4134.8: 0.751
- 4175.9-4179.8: 0.821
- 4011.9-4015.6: 0.835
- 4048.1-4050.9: 0.662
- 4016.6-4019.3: 0.804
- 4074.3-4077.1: 0.826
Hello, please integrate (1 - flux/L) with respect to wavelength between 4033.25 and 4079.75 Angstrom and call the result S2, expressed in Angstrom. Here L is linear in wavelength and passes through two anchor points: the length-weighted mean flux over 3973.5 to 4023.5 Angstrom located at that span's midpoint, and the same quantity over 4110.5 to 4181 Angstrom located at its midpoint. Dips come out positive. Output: 5.5 Angstrom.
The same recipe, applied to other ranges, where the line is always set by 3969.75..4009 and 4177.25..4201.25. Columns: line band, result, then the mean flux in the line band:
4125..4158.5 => 1.3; 0.796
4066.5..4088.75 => 1.7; 0.8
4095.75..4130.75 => 0.5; 0.831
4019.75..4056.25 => 4.2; 0.787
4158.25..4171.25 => -0.6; 0.85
